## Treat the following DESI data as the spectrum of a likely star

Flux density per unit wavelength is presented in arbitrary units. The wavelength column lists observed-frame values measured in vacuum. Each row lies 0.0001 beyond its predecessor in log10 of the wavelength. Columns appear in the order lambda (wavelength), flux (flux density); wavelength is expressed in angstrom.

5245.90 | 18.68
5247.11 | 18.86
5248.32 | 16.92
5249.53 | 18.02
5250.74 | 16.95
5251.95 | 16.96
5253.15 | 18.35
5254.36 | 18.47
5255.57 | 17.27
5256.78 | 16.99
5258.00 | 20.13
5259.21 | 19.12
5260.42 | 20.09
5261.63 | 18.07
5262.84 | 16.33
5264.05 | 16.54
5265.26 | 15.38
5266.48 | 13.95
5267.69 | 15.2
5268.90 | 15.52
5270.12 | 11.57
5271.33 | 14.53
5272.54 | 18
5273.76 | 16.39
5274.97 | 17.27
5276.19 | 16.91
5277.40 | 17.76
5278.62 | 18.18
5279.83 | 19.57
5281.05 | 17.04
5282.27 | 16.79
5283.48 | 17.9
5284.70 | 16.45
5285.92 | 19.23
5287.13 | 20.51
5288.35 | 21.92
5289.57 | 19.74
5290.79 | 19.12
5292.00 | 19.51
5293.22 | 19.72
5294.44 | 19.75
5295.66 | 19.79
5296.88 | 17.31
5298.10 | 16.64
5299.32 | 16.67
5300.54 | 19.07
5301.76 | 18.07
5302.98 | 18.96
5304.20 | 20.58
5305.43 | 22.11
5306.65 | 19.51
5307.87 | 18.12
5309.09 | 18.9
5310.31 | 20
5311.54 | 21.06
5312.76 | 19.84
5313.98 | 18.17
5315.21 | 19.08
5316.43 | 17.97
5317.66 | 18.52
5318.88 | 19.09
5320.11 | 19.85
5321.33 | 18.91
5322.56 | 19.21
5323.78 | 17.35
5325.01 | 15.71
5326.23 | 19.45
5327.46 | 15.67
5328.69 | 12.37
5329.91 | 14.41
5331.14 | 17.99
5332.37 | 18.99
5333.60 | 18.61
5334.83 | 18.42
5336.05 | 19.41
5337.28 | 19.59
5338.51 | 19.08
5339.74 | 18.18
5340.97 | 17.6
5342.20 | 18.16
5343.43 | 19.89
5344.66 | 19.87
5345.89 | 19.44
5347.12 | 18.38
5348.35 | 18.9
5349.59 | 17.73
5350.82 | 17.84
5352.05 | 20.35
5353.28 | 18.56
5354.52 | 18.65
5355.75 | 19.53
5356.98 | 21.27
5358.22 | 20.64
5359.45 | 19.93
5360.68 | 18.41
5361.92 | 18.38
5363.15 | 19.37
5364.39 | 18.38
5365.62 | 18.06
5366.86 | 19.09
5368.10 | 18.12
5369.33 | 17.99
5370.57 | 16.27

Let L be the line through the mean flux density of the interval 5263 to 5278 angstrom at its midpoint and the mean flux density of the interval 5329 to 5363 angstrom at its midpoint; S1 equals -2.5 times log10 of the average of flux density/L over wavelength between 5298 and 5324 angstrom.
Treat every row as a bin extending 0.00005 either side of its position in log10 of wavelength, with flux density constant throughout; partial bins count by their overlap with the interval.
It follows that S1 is -0.10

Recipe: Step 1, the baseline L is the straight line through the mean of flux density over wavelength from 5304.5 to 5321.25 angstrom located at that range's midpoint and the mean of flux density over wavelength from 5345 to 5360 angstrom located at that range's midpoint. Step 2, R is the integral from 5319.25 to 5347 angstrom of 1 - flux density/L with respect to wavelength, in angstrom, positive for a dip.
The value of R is 1.76 angstrom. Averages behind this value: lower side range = 19.4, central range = 18.1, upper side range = 19.3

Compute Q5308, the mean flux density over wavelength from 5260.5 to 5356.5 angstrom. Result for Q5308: 18.2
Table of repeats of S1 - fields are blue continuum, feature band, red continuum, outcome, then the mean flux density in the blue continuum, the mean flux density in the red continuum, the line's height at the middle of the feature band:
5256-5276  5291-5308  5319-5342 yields -0.11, 16.6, 17.9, 17.2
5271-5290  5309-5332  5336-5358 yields 0.03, 18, 19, 18.6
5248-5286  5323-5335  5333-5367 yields 0.10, 17.1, 19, 18.5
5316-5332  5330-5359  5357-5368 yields -0.03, 17.4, 19.1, 18.3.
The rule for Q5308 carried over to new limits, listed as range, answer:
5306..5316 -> 19.3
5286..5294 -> 20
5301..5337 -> 18.5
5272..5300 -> 18.4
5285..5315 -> 19.3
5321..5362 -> 18.4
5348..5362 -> 19.2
